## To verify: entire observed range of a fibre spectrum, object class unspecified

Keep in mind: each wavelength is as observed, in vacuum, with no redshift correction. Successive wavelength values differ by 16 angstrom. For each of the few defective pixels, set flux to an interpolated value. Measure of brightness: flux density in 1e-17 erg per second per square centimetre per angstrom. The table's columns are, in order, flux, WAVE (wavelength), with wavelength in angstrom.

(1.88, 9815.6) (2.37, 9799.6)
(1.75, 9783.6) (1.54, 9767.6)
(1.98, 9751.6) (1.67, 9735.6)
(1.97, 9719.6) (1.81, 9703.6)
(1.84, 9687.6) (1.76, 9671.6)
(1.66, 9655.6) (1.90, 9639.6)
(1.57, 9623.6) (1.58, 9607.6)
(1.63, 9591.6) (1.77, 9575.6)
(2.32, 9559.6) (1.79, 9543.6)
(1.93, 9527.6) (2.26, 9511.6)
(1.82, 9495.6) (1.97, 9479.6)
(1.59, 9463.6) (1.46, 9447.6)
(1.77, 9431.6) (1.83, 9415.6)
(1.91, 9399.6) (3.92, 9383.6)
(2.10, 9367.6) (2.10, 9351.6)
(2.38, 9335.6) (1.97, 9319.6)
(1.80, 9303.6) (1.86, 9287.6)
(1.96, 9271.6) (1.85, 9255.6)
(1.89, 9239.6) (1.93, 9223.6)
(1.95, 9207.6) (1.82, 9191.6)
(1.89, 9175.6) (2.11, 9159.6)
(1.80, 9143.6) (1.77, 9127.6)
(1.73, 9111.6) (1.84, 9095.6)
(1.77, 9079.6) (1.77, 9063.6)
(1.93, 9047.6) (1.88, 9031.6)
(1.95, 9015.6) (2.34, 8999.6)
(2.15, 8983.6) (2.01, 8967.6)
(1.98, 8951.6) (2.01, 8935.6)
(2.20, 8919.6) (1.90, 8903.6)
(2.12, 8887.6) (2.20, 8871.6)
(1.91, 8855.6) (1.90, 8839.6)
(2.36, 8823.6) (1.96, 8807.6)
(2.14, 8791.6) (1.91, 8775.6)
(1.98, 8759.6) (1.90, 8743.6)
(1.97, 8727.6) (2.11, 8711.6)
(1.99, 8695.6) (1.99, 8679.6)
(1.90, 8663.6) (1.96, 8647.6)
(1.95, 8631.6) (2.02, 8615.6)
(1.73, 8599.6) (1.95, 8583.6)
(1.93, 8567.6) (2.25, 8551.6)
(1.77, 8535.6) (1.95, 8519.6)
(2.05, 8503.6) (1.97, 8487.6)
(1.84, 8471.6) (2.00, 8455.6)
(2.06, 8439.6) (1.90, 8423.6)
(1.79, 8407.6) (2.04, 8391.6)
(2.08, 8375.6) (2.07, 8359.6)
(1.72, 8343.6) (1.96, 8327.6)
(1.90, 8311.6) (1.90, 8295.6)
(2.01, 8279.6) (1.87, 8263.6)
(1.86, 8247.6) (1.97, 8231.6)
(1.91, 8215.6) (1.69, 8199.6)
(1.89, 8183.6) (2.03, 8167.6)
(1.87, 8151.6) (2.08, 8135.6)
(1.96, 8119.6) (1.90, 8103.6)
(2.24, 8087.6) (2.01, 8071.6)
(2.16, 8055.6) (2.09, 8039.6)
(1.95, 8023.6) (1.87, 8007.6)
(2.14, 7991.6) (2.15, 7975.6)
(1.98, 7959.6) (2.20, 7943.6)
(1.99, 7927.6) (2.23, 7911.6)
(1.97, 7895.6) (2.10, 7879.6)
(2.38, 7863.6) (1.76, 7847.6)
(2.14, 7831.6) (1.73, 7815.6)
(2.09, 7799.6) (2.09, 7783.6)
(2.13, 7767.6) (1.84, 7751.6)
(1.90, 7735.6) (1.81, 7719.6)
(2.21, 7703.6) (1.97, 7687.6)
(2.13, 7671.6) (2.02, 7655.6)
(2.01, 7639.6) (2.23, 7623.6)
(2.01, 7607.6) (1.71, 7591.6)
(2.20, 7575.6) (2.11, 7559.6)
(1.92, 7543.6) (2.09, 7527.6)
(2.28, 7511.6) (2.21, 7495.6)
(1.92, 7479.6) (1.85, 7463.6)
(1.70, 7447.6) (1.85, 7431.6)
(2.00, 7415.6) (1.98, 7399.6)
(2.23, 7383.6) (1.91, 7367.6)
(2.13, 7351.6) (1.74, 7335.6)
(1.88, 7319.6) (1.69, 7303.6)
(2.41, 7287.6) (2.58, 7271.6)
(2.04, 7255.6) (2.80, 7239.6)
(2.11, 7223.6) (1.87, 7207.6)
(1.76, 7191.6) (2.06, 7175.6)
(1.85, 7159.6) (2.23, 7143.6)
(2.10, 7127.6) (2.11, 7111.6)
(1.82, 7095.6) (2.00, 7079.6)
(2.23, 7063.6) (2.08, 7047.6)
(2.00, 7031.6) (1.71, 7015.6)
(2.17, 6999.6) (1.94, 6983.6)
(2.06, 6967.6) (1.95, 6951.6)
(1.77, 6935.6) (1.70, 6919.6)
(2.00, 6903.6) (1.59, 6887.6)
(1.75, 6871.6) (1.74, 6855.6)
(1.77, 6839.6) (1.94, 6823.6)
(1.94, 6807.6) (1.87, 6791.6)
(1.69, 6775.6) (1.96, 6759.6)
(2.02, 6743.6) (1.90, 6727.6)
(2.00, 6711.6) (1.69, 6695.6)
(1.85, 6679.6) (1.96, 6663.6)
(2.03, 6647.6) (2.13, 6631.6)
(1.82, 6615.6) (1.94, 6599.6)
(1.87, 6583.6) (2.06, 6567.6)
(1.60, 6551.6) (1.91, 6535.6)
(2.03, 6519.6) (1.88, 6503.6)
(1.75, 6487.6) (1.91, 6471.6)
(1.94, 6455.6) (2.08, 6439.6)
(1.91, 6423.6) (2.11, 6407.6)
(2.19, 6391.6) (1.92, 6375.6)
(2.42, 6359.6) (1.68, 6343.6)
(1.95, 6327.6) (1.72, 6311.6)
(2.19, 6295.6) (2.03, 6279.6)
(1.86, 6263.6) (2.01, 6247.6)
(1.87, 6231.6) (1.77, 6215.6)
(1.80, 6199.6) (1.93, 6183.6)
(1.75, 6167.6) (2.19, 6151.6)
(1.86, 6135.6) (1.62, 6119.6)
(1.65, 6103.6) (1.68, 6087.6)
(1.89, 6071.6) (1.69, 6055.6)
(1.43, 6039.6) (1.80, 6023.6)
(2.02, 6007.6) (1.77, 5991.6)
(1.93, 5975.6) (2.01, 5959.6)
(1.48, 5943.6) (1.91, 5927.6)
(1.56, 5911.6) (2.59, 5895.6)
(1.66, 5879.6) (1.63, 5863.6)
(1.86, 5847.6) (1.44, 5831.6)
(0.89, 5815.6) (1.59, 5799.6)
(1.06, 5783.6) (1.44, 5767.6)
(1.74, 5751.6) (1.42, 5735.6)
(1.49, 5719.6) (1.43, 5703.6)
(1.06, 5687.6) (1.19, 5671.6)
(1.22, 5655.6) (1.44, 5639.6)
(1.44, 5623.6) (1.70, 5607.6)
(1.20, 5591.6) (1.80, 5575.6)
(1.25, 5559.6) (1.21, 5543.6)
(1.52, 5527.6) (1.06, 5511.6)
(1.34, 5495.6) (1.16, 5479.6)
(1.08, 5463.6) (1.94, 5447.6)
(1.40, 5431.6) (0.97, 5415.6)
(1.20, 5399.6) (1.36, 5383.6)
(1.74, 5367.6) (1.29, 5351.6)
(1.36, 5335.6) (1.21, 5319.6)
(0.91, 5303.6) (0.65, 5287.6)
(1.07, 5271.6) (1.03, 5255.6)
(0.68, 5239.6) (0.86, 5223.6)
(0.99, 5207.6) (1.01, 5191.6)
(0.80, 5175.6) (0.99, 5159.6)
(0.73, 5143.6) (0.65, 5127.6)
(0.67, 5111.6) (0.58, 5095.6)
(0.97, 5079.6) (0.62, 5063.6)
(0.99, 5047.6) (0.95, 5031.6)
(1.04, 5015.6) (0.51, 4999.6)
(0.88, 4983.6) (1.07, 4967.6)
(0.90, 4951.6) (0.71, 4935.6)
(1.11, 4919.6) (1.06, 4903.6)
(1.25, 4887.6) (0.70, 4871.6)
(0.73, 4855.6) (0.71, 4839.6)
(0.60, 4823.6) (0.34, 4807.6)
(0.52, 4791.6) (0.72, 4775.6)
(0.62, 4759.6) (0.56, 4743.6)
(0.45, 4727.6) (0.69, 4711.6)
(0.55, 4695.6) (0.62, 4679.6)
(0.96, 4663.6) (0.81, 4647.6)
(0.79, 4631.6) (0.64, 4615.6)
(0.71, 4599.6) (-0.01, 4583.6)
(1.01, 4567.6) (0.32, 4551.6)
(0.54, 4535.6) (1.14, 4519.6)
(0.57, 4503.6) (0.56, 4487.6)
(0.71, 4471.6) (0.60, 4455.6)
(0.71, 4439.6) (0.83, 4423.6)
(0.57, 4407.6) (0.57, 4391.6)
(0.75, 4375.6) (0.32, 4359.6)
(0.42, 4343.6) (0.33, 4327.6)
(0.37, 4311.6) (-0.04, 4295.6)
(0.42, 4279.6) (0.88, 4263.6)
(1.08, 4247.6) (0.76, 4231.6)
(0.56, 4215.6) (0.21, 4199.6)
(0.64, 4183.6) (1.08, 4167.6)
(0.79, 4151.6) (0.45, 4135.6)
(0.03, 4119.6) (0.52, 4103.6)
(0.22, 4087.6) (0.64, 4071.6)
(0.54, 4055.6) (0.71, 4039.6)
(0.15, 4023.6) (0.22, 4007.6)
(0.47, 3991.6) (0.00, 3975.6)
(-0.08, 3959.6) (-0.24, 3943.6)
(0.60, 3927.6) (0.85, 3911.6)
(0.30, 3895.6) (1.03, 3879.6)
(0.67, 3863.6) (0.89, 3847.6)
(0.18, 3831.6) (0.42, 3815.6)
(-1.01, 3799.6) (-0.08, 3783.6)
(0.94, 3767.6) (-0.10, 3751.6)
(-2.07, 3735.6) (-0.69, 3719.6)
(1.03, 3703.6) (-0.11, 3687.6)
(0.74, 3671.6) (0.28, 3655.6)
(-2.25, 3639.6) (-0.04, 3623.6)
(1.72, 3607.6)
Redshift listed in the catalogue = 0.331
